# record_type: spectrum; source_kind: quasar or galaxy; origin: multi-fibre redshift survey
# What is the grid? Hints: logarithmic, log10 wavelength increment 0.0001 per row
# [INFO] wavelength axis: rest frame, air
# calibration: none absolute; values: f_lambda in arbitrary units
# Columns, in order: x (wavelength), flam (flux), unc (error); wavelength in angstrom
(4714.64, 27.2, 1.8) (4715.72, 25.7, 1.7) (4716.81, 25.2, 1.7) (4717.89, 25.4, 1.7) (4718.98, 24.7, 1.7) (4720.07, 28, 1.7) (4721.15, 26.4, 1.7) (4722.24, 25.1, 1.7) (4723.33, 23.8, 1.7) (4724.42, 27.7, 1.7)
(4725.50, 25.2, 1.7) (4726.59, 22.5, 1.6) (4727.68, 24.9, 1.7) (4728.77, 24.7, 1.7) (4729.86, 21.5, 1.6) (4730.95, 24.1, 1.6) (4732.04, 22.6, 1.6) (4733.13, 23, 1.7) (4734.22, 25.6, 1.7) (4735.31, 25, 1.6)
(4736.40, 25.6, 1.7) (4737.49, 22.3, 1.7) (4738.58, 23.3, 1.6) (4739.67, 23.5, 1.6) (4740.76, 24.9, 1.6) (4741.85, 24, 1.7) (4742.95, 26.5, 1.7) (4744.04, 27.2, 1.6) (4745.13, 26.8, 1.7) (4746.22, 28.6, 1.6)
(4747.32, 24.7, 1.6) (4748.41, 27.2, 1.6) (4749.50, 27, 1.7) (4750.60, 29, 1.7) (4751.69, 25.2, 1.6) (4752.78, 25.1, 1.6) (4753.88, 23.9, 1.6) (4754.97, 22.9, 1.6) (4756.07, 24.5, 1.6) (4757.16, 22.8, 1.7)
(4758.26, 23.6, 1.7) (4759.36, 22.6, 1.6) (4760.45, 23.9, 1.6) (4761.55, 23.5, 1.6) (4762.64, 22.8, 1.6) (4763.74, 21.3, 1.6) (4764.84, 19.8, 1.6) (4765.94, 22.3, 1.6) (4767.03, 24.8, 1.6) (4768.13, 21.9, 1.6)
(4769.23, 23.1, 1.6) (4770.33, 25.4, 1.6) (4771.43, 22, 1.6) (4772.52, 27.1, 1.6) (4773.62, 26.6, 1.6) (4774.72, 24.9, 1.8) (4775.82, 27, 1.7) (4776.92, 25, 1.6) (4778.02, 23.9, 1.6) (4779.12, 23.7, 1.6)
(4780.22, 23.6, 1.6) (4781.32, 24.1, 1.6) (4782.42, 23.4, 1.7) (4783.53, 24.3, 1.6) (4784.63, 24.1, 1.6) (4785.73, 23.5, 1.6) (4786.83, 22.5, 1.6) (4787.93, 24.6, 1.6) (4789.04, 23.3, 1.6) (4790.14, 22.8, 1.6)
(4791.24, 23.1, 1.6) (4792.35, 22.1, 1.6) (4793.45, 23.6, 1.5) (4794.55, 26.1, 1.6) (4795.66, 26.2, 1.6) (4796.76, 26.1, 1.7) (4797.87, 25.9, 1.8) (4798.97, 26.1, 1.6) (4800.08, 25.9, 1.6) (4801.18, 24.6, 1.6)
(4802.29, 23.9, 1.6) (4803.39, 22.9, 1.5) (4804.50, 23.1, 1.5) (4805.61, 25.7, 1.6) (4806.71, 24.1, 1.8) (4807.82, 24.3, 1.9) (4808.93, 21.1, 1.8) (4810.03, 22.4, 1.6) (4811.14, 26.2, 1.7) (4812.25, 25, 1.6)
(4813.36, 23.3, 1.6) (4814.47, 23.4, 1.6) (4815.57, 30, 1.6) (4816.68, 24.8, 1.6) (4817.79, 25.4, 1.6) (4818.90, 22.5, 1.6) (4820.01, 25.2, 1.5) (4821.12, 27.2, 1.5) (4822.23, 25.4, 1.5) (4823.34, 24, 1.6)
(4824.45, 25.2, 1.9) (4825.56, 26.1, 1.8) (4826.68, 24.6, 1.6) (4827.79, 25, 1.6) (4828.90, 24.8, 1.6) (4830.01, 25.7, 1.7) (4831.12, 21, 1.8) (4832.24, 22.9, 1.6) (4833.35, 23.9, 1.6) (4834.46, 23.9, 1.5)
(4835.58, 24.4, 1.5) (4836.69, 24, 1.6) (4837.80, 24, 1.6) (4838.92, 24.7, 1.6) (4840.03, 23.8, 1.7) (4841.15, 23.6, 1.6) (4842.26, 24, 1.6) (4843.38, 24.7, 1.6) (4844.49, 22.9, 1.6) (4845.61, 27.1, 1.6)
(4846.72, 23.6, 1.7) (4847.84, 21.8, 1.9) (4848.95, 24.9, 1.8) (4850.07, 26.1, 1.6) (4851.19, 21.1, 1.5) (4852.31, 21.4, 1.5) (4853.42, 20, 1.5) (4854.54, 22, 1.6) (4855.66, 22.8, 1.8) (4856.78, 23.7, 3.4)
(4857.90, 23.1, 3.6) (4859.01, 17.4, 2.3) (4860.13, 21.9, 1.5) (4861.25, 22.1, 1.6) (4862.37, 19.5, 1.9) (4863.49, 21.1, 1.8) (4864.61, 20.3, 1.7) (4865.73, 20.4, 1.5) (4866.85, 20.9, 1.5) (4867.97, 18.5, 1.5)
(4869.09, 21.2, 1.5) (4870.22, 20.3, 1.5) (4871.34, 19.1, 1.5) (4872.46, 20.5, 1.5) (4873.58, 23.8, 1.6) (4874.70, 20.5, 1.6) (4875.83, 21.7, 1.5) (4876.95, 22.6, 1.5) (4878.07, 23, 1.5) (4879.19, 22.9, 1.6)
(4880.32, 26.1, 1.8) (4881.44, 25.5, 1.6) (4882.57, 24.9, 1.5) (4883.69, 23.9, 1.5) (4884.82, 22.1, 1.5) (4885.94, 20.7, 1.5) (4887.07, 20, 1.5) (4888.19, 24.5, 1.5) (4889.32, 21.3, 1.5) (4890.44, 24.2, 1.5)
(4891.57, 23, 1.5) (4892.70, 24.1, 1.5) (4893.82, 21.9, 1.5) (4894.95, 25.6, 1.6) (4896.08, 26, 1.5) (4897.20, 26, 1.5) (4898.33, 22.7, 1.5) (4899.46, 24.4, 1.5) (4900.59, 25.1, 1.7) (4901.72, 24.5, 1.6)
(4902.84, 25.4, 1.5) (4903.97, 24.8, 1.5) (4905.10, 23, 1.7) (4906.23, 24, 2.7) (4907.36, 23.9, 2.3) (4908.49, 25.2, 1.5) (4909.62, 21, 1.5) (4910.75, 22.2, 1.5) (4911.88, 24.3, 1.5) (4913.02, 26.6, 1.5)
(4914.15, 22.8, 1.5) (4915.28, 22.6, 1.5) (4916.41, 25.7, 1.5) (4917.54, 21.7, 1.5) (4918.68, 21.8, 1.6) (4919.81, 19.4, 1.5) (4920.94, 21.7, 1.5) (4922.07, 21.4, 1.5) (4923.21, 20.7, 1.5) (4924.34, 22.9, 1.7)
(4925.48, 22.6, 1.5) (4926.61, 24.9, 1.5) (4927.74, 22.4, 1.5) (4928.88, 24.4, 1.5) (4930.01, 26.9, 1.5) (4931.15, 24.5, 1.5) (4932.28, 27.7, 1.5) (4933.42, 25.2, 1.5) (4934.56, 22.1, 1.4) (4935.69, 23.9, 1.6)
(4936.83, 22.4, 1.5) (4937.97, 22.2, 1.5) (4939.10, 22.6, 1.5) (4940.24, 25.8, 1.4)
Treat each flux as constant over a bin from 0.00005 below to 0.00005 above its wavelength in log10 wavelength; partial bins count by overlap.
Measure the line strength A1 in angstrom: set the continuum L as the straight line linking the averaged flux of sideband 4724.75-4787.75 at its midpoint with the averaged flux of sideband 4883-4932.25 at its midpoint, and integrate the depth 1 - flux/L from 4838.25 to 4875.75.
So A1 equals 2.64 angstrom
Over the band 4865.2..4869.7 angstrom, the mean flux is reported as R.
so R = 20.2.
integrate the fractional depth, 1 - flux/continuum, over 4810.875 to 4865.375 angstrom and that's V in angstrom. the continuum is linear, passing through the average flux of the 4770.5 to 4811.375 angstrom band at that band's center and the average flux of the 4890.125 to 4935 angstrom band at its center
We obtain 0.9 angstrom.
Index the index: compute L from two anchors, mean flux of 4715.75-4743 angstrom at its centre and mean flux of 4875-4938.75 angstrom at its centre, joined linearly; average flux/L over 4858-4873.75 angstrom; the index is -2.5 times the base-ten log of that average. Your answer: 0.160 mag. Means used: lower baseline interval 24.6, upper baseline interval 23.5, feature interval 20.5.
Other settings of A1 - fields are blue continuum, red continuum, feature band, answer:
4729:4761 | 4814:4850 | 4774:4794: 0.6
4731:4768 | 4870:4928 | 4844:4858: 0.3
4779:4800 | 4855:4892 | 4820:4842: -1.3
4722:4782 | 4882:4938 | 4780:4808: -0.1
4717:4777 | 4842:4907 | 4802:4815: 0.0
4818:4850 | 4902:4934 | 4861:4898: 2.4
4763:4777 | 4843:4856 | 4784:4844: -2.3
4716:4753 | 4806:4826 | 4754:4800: 1.9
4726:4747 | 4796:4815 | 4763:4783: 0.5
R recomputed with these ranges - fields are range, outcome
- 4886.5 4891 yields 22.5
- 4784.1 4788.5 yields 23.7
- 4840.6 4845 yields 23.8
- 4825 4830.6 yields 25.2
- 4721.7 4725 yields 25.6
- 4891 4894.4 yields 23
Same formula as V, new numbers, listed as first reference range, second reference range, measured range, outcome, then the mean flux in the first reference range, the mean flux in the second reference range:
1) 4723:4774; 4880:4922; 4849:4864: 1.24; 24.4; 23.5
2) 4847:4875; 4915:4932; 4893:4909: -1.45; 21.4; 23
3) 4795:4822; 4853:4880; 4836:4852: -0.95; 24.8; 21.3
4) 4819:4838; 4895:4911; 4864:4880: 2.07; 24.5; 24.2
